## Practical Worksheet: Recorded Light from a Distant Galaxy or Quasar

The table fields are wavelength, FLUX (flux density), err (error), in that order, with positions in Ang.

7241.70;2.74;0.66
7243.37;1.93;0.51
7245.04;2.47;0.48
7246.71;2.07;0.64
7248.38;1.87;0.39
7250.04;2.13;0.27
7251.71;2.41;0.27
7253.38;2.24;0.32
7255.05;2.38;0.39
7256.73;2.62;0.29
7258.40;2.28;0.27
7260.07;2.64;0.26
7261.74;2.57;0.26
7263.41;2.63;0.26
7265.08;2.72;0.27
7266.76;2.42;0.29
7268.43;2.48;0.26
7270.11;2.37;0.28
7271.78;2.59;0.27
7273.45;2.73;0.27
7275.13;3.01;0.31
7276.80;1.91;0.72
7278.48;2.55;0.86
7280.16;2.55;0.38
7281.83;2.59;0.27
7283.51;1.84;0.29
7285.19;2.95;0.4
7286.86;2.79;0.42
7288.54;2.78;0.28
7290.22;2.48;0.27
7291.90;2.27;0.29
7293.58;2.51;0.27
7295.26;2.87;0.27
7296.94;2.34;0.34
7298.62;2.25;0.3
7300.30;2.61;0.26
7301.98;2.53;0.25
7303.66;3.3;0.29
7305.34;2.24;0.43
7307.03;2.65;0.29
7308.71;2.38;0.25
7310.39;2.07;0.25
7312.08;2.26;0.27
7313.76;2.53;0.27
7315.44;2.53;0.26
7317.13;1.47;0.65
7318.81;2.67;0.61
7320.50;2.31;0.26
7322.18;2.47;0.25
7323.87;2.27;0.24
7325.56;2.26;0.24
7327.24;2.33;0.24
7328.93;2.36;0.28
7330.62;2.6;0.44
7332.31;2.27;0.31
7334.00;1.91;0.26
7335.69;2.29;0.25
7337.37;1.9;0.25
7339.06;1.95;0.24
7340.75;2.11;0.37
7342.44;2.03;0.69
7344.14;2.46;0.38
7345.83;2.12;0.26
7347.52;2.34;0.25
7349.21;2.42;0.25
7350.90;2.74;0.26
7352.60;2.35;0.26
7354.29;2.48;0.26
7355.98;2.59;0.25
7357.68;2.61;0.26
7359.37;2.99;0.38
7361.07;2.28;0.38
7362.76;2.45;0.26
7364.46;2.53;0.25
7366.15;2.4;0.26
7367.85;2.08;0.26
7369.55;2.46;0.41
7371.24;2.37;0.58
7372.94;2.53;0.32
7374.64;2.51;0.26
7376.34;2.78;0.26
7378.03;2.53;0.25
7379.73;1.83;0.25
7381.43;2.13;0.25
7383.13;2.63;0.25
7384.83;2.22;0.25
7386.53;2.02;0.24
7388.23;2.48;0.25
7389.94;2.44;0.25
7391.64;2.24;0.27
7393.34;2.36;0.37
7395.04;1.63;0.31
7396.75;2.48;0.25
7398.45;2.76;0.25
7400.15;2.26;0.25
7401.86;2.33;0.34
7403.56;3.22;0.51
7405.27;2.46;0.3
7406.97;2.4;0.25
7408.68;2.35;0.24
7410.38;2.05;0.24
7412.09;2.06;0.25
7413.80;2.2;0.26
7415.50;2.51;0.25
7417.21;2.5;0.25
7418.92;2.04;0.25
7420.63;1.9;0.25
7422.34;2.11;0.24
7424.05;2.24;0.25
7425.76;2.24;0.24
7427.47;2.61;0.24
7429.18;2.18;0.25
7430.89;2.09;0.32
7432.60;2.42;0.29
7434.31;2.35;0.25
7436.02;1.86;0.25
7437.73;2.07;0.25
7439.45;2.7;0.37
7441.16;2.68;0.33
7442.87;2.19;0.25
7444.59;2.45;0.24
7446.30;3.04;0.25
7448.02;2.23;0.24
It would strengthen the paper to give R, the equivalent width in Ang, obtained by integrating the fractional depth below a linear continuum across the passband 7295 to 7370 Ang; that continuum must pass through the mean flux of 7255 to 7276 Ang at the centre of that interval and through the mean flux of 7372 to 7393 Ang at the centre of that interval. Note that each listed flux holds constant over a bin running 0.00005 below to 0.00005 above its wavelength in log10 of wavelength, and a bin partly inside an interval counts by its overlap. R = 2.4 Ang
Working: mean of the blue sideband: 2.58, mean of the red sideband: 2.36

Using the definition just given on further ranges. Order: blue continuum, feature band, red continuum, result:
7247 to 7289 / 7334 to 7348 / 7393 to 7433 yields 1.5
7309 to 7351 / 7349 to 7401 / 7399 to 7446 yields -2.6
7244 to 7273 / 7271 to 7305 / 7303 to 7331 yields -2.4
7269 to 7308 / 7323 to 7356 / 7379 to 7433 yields 2.1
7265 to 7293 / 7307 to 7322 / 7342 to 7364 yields 1.1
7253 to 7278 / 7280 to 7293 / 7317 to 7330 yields -0.5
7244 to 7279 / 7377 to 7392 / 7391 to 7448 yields 0.4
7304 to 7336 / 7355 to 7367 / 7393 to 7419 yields -1.1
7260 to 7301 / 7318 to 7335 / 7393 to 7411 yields 1.0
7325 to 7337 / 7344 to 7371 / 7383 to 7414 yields -1.8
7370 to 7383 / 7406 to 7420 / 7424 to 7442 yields 0.5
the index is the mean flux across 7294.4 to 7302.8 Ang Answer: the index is 2.52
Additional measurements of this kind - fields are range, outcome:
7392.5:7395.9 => 1.99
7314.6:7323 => 2.29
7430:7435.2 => 2.29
